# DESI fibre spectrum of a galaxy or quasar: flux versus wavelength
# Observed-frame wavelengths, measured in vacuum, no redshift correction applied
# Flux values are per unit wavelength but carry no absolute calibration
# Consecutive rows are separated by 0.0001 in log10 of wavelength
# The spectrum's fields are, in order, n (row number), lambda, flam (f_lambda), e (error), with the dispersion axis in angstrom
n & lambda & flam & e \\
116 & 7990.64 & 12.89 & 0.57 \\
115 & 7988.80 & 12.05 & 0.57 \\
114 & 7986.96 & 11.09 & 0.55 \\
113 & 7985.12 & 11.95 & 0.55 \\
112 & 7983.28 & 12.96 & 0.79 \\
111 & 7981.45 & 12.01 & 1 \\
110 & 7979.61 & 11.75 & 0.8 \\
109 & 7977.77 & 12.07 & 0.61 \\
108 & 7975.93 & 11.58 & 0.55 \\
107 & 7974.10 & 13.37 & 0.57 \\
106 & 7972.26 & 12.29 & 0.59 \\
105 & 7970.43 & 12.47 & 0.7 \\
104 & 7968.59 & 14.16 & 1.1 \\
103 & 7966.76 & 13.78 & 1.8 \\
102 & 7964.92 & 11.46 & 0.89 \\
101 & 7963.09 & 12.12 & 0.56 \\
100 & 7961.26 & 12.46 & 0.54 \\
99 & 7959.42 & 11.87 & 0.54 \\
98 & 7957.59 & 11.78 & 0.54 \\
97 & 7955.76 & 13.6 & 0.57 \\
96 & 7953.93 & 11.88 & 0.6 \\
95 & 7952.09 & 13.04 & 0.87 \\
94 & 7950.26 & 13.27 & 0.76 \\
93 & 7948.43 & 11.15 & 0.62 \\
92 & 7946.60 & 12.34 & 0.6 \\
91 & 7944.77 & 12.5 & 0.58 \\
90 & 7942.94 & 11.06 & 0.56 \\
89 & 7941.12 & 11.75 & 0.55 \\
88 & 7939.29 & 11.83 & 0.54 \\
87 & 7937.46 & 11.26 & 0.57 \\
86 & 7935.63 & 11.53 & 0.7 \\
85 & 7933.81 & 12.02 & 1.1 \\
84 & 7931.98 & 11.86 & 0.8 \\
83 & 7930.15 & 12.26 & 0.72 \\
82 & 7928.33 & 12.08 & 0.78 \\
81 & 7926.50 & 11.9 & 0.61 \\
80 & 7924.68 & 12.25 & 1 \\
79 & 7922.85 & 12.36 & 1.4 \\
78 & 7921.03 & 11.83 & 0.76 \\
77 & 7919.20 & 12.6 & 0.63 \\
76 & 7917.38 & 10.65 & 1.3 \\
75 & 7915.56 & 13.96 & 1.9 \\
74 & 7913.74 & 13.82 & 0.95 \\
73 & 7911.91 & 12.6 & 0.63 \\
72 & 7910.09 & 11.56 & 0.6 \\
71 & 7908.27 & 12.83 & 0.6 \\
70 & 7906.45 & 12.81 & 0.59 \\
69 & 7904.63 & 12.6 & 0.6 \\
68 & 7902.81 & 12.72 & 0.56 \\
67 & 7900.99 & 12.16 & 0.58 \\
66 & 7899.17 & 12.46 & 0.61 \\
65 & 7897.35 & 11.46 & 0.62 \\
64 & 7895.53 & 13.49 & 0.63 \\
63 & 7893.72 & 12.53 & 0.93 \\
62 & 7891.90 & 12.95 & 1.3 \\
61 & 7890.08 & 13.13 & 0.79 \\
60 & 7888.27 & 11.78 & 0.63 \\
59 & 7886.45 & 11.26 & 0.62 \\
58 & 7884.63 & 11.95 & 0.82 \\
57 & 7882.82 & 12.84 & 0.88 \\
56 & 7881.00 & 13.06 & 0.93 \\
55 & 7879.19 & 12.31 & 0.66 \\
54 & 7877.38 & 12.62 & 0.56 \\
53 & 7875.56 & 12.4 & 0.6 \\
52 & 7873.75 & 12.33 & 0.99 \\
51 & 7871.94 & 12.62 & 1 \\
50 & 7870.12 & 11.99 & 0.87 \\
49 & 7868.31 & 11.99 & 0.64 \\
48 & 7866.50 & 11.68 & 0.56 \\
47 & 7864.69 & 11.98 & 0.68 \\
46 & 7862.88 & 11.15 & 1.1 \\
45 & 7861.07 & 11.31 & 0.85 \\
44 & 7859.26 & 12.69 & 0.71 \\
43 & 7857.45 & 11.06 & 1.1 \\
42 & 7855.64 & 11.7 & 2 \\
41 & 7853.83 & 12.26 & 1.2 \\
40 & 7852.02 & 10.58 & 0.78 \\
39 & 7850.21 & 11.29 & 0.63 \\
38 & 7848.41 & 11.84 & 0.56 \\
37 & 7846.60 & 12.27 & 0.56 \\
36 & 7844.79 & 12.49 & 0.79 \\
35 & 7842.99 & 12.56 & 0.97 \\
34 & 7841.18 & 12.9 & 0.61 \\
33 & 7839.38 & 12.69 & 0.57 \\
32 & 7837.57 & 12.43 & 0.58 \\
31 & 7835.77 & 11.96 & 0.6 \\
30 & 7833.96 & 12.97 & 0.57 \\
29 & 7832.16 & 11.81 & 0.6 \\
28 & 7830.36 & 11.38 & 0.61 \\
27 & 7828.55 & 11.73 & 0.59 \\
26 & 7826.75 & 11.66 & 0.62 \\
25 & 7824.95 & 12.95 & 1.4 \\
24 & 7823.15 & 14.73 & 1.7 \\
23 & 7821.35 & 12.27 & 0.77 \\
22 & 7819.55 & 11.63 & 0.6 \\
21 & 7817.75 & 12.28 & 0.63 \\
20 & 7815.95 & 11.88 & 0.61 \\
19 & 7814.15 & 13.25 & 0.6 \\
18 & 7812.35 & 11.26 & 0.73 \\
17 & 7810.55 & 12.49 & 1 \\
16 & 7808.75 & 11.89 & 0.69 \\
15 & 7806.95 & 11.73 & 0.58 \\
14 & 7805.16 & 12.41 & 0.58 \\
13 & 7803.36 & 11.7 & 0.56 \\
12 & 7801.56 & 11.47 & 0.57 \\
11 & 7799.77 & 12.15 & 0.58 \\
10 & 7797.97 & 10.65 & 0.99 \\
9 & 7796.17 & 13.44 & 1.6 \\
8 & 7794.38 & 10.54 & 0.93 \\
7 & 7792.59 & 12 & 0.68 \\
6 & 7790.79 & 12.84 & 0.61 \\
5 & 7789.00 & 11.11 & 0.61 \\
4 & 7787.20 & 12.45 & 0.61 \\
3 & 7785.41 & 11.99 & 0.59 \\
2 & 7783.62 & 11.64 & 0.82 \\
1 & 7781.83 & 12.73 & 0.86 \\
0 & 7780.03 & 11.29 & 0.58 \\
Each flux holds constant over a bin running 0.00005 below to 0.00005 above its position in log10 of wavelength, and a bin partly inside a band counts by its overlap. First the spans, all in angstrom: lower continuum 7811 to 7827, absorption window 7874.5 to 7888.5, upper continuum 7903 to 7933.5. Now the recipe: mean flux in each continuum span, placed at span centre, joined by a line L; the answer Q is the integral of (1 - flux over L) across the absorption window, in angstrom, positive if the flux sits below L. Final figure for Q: 0.1 angstrom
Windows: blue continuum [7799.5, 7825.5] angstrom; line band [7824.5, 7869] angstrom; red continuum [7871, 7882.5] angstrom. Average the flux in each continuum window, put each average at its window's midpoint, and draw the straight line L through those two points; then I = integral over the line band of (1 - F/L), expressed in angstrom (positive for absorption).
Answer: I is 1.7 angstrom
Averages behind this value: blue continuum 12.3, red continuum 12.6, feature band 12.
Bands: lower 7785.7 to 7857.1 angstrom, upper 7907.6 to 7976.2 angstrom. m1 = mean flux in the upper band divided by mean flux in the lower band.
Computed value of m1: 1.02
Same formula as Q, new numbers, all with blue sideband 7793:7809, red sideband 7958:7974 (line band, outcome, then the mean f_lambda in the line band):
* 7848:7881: 0.5 angstrom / 11.9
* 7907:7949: 1.0 angstrom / 12.1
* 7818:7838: -0.7 angstrom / 12.3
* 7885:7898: -0.2 angstrom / 12.4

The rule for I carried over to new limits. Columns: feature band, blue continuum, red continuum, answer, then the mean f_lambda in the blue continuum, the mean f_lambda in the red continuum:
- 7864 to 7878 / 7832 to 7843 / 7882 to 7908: 0.3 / 12.5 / 12.4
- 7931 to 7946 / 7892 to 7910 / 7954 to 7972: 1.0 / 12.5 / 12.6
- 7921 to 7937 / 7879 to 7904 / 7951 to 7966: 0.5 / 12.4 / 12.3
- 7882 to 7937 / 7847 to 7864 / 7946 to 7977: -1.3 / 11.6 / 12.5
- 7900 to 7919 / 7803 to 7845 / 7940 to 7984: -0.4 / 12.3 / 12.4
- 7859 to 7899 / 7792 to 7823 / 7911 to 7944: -0.6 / 12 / 12.1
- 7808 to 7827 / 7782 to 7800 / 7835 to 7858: -0.7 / 11.9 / 12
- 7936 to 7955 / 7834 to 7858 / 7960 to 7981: 0.6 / 12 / 12.5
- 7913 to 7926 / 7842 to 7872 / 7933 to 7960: -0.5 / 11.8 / 12.1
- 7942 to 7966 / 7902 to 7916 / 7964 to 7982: 0.7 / 12.8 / 12.5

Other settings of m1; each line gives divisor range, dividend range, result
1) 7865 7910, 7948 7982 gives 1.00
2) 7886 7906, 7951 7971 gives 1.01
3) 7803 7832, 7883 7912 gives 1.02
